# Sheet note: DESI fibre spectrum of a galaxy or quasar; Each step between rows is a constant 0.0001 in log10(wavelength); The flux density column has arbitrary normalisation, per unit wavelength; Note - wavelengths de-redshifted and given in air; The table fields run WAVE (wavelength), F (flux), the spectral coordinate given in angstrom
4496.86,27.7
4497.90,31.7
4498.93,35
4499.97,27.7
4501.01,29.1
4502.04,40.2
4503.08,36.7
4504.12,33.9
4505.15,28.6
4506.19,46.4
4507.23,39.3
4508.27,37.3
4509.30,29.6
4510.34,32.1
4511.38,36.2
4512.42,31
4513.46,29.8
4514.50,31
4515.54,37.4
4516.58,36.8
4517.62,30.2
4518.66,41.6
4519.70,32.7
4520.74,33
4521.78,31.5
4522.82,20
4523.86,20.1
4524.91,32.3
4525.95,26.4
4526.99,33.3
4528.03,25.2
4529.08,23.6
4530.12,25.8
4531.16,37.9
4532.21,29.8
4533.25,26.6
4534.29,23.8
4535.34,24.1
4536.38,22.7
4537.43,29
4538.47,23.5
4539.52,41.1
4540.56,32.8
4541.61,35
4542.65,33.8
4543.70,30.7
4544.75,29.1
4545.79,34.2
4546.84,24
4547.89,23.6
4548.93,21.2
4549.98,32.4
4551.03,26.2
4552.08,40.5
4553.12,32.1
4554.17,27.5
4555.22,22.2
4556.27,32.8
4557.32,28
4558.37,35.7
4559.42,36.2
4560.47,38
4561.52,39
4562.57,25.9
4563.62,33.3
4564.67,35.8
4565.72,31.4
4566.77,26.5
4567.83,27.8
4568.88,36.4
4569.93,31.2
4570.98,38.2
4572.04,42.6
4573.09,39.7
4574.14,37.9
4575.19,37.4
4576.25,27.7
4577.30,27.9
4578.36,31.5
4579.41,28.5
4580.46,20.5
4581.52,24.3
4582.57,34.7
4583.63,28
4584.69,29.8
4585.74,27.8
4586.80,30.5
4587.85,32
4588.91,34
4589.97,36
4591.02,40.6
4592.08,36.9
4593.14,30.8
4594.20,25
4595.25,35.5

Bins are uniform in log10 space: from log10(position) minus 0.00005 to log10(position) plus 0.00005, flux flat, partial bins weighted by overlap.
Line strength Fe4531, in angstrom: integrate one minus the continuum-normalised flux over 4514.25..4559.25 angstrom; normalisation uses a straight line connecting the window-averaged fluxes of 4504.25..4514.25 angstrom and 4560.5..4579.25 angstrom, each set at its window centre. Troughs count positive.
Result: 5.52 angstrom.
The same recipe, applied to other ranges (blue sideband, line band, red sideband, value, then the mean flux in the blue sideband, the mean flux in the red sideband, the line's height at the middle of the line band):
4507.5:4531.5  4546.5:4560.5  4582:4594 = 0.9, 31.1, 32.6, 31.8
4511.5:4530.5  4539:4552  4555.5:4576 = 0.7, 30.2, 34.2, 32.4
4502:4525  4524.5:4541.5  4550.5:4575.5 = 2.3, 33.2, 33.4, 33.3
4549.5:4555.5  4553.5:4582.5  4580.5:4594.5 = -1.1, 30.5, 31.3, 30.8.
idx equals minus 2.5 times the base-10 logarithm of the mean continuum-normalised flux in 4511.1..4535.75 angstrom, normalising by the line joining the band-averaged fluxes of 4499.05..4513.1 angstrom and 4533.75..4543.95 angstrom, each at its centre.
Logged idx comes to 0.07 mag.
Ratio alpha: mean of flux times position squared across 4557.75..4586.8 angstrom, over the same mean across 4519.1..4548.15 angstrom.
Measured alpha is 1.1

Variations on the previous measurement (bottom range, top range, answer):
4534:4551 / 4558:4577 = 1.21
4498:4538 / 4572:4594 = 1.05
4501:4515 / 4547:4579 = 0.95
